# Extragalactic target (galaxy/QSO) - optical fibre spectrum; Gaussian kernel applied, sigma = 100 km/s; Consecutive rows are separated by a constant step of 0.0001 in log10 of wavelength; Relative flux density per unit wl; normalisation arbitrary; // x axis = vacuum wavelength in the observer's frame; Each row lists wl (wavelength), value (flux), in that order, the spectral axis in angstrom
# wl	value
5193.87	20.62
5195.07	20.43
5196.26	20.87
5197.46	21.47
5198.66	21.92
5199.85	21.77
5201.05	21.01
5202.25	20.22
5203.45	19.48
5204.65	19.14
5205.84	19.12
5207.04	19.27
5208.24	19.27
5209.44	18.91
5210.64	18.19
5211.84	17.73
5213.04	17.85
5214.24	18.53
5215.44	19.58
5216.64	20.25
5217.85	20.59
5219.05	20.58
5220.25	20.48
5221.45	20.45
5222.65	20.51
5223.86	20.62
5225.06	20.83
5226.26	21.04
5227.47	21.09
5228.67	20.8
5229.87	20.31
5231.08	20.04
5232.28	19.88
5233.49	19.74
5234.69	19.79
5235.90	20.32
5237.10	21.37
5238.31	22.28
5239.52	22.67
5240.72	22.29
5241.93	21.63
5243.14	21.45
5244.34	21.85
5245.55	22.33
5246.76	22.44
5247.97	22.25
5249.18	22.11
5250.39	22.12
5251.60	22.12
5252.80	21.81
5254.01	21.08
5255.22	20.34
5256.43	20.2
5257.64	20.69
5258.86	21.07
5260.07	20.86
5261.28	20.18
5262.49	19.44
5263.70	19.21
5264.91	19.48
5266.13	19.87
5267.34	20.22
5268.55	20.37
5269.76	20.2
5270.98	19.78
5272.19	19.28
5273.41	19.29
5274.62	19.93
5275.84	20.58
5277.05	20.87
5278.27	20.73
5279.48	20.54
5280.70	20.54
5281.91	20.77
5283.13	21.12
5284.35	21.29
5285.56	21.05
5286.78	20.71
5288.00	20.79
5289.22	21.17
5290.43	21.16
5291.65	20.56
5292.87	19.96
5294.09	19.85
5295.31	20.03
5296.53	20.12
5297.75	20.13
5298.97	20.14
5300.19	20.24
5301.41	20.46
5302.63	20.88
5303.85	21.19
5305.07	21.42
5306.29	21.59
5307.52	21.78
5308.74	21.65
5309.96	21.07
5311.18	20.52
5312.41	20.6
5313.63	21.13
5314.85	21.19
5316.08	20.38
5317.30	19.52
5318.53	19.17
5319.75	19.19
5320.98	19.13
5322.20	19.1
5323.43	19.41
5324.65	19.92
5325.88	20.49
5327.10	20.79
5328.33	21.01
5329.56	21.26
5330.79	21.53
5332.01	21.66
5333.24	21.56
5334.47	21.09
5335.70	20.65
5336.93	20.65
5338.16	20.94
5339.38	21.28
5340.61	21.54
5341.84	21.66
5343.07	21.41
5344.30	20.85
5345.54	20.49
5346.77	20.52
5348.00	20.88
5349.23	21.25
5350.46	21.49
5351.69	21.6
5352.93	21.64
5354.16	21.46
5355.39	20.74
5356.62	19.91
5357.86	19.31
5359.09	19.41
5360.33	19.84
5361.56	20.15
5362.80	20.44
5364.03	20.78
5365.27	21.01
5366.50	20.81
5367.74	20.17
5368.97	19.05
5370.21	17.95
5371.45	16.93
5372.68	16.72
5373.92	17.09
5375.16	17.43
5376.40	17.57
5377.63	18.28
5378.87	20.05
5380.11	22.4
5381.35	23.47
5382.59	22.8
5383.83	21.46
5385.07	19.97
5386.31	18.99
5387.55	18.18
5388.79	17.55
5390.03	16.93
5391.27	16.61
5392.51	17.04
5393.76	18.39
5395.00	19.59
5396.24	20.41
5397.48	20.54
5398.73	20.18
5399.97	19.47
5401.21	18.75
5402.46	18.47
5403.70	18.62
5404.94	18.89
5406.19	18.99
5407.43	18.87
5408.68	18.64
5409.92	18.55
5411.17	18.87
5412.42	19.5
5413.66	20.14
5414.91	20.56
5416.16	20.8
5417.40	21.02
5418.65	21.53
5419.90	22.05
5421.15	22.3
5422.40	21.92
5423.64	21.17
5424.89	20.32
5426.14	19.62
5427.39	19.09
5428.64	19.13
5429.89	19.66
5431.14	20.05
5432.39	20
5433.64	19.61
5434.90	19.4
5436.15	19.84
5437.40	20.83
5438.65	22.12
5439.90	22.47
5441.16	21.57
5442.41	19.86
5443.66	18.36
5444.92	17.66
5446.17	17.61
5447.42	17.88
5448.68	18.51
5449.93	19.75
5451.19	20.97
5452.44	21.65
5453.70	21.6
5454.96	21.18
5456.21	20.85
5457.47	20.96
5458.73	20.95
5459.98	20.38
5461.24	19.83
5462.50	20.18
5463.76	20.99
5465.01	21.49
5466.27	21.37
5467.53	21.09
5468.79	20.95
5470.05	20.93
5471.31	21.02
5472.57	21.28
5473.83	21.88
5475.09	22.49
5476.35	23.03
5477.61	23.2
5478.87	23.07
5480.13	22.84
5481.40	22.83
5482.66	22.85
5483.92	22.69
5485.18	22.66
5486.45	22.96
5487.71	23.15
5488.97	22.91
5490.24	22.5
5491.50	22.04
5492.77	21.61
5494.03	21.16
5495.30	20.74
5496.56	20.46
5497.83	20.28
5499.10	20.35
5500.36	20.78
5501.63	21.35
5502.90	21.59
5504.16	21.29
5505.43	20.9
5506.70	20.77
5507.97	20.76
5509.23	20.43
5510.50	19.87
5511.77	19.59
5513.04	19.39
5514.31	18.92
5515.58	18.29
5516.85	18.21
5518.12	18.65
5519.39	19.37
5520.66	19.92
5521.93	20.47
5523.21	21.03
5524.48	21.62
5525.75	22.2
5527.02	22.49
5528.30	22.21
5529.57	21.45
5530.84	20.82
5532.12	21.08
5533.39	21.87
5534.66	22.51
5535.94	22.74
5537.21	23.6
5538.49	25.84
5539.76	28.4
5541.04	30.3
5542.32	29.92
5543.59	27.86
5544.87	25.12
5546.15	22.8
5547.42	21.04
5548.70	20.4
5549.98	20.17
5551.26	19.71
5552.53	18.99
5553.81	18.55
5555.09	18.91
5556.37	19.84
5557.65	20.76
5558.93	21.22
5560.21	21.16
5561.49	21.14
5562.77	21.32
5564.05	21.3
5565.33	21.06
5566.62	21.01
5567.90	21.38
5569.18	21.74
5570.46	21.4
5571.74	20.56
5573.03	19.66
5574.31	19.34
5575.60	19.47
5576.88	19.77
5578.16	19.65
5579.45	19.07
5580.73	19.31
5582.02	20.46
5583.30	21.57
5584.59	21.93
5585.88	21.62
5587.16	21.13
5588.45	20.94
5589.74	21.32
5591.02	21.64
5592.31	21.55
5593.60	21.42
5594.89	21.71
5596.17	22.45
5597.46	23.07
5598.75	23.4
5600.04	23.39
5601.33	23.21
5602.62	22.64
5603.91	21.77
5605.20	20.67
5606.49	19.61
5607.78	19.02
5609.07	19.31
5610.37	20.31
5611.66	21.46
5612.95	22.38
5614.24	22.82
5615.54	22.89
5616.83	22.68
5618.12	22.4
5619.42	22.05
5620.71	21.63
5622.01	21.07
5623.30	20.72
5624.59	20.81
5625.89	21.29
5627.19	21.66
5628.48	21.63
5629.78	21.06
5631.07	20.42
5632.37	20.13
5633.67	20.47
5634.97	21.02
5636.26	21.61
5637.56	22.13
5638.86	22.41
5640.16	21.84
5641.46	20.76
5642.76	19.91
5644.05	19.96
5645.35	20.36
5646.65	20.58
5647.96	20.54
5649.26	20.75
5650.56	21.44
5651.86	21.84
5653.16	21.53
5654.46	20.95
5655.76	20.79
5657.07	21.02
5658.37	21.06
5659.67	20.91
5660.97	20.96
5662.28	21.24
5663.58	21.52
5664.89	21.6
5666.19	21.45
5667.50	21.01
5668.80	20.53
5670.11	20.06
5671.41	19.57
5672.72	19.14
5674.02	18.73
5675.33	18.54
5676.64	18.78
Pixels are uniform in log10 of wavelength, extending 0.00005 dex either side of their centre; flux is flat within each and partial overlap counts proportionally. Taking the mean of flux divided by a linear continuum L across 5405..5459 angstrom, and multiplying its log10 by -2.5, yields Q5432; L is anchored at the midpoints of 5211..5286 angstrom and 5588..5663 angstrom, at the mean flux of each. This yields 0.04 mag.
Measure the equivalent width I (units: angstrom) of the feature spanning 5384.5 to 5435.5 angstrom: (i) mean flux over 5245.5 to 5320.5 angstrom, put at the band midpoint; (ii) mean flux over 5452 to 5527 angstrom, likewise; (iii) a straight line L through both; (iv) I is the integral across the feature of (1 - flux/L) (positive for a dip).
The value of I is 3.49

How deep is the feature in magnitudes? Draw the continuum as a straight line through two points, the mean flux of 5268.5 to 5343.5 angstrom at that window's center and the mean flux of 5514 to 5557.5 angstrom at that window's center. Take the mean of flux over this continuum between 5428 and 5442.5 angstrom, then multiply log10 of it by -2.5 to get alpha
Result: 0.05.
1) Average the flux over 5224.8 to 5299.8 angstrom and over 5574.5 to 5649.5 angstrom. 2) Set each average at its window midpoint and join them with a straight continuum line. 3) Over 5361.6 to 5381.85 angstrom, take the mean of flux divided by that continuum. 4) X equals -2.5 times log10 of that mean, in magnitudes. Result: 0.08 mag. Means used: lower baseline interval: 20.7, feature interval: 19.4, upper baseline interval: 21.2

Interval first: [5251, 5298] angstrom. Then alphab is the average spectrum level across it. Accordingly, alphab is 20.4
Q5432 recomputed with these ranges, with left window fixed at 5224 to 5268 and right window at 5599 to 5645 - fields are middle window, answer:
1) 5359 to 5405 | 0.099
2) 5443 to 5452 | 0.132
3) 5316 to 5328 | 0.071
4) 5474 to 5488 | -0.081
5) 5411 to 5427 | 0.019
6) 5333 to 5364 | 0.013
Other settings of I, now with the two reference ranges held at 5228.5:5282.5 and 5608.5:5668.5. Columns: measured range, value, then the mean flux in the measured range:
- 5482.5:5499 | -0.7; 21.9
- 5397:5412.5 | 1.4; 19.1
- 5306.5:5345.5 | 0.3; 20.7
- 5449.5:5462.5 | 0.1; 20.8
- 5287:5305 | 0.3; 20.5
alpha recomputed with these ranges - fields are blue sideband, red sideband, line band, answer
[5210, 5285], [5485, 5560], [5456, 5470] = 0.03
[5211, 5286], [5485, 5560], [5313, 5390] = 0.04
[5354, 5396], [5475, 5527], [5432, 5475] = 0.00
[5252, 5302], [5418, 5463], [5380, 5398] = 0.04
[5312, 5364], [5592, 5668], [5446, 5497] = -0.02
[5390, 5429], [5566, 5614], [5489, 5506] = -0.04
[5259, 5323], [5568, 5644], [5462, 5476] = -0.02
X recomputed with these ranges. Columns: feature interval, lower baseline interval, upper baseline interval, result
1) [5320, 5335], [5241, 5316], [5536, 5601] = 0.021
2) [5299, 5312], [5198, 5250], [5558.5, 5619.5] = -0.018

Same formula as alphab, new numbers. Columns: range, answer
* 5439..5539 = 21.1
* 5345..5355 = 21.2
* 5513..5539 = 21.1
